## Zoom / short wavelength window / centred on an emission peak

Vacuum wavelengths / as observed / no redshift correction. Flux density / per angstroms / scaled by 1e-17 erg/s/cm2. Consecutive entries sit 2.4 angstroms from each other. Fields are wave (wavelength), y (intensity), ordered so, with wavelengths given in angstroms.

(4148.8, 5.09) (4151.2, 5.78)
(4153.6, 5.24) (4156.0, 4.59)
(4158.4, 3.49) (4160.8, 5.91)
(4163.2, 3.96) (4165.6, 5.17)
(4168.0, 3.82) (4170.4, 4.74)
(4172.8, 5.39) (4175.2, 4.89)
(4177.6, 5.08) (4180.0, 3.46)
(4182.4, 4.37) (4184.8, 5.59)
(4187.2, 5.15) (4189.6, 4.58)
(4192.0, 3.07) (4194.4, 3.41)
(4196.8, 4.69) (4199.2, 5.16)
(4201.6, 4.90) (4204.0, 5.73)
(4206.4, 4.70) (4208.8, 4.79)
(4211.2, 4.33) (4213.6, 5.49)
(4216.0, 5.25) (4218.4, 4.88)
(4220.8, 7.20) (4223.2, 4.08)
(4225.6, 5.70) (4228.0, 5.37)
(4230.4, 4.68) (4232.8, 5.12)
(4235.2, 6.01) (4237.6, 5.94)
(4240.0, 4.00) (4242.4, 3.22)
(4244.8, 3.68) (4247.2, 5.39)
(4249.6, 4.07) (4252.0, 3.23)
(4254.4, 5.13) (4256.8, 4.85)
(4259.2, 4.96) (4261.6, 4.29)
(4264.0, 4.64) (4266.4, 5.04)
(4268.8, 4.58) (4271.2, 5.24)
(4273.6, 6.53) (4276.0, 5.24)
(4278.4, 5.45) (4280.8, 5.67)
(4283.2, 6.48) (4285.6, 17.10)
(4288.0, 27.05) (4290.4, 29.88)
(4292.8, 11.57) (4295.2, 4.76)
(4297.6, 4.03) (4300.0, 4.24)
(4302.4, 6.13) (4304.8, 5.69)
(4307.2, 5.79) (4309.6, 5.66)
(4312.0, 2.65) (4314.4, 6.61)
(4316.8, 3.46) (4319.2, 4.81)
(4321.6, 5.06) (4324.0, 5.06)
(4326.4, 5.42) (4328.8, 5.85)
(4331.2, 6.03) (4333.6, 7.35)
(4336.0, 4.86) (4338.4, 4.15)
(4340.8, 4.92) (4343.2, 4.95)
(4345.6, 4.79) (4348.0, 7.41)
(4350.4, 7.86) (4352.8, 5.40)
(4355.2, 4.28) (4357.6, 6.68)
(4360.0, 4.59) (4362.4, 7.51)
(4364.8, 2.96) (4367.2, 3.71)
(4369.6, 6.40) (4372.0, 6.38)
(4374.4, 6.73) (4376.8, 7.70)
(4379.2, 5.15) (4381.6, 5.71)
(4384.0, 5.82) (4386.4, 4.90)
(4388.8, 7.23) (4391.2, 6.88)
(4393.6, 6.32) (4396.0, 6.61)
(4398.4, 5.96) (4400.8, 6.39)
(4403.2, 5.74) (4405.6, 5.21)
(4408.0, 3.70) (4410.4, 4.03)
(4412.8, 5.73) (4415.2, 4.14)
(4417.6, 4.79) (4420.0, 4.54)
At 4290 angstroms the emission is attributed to [O II] 3727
